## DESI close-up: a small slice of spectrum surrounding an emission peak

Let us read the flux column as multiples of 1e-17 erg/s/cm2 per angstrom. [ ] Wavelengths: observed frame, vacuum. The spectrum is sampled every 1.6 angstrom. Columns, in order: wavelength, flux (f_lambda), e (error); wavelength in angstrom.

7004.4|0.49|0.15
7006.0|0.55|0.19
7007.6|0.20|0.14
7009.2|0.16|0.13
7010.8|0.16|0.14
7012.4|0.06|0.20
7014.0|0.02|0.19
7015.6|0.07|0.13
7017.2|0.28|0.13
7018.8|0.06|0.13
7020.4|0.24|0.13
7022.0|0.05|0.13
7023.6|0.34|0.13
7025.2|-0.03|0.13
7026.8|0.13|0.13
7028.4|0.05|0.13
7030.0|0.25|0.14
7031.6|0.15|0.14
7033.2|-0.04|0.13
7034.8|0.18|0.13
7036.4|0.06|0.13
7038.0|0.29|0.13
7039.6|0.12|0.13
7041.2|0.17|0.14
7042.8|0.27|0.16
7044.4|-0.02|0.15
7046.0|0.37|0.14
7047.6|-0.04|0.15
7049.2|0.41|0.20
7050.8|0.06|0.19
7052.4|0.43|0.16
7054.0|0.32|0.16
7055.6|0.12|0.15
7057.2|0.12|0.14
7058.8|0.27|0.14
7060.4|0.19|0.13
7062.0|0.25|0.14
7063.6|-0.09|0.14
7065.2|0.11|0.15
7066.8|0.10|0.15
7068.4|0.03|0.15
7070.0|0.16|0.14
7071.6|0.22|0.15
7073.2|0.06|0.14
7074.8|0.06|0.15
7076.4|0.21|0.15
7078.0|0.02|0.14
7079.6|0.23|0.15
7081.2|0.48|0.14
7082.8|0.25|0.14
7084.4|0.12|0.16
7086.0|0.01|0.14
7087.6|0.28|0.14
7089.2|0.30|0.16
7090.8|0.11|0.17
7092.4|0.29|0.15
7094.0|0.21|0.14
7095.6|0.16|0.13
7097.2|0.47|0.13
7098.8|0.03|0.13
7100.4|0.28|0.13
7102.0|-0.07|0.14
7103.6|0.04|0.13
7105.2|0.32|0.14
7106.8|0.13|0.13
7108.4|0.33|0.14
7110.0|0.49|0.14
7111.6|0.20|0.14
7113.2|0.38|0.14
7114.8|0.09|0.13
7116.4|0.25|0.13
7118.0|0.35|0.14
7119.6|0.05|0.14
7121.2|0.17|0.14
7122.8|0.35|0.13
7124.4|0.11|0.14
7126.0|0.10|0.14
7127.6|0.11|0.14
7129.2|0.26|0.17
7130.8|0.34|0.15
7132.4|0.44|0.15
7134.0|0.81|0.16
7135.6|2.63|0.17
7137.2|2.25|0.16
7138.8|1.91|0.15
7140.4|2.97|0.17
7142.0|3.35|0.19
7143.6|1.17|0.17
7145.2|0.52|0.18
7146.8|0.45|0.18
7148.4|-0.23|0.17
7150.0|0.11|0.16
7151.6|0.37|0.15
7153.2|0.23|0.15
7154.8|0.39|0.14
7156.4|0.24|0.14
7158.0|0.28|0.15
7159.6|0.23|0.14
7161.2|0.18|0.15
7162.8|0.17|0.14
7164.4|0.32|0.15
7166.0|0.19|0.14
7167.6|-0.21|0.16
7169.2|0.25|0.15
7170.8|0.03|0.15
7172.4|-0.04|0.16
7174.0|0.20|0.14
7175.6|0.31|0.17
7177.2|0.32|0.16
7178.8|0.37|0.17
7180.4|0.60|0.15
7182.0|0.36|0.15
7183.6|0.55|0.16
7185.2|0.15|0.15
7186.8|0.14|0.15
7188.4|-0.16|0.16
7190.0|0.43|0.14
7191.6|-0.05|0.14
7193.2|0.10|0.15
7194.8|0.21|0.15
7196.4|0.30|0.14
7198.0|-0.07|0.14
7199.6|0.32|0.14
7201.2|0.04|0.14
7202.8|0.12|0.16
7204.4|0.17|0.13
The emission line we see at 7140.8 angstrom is [O II] 3727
